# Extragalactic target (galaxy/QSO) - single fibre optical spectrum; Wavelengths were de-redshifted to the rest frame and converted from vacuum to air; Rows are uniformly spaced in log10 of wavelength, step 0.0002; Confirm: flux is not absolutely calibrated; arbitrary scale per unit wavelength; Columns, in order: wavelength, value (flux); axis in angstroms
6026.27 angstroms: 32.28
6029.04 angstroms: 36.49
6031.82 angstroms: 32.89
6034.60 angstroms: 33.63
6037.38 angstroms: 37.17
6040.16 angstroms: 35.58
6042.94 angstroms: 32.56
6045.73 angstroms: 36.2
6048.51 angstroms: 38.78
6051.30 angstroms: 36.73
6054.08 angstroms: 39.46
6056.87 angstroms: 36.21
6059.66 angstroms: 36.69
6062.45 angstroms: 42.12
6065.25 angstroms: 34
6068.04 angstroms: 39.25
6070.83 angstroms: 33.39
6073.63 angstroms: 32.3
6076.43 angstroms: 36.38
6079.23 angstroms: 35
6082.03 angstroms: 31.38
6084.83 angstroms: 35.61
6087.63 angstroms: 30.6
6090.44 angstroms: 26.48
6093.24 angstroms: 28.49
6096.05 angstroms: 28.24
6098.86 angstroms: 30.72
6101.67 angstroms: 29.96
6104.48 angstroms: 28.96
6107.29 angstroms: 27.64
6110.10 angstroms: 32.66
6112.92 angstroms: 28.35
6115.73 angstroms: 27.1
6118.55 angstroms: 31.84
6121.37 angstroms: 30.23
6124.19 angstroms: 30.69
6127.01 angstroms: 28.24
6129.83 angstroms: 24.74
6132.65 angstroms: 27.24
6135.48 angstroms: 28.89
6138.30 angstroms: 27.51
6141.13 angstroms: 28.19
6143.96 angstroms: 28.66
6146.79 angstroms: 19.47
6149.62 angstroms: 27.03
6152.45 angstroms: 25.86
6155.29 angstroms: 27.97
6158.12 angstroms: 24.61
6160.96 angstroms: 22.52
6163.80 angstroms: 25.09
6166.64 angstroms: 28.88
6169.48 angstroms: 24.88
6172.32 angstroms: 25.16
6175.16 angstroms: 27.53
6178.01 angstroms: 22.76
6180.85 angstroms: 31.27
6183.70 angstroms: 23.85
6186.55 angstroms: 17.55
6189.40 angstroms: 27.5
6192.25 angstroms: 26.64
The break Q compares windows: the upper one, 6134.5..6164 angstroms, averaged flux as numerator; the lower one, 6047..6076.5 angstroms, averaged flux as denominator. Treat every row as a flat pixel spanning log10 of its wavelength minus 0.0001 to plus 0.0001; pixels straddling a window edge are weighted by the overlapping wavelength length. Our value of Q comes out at 0.70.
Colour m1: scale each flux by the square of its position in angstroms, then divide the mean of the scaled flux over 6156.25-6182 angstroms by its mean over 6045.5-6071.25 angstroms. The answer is 0.7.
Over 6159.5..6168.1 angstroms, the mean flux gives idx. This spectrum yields 25.5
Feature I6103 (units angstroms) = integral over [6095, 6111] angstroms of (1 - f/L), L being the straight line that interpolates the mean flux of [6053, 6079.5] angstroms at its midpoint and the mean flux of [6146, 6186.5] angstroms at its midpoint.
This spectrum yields 1.4 angstroms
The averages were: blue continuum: 36.5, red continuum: 25.3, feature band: 29.6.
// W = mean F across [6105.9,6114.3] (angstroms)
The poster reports 29.5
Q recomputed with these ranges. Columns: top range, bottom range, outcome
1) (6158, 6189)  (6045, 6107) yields 0.74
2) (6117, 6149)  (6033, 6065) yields 0.76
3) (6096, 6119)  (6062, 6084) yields 0.84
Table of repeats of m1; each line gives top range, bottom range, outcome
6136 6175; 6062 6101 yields 0.81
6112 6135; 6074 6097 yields 0.92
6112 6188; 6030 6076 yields 0.76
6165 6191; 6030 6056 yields 0.74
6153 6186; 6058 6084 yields 0.74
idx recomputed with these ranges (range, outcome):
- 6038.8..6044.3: 34.1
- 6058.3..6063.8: 39.4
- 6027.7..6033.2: 34.7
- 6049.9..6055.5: 38.1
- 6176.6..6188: 23.9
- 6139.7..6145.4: 28.4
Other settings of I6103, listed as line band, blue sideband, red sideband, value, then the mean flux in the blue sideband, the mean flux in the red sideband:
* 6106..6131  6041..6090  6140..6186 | 0.88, 35.5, 25.7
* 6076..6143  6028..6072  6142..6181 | 2.08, 36.3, 25.7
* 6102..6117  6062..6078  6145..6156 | 0.74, 35.9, 25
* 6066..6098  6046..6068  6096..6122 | 1.36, 37.7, 29.6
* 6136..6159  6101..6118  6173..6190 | 0.57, 29.2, 25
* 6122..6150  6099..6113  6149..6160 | 0.39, 29.7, 26.2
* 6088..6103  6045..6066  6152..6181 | 2.02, 37.7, 25.8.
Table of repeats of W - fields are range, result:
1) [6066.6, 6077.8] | 35.3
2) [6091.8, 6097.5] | 28.4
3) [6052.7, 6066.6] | 37.7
